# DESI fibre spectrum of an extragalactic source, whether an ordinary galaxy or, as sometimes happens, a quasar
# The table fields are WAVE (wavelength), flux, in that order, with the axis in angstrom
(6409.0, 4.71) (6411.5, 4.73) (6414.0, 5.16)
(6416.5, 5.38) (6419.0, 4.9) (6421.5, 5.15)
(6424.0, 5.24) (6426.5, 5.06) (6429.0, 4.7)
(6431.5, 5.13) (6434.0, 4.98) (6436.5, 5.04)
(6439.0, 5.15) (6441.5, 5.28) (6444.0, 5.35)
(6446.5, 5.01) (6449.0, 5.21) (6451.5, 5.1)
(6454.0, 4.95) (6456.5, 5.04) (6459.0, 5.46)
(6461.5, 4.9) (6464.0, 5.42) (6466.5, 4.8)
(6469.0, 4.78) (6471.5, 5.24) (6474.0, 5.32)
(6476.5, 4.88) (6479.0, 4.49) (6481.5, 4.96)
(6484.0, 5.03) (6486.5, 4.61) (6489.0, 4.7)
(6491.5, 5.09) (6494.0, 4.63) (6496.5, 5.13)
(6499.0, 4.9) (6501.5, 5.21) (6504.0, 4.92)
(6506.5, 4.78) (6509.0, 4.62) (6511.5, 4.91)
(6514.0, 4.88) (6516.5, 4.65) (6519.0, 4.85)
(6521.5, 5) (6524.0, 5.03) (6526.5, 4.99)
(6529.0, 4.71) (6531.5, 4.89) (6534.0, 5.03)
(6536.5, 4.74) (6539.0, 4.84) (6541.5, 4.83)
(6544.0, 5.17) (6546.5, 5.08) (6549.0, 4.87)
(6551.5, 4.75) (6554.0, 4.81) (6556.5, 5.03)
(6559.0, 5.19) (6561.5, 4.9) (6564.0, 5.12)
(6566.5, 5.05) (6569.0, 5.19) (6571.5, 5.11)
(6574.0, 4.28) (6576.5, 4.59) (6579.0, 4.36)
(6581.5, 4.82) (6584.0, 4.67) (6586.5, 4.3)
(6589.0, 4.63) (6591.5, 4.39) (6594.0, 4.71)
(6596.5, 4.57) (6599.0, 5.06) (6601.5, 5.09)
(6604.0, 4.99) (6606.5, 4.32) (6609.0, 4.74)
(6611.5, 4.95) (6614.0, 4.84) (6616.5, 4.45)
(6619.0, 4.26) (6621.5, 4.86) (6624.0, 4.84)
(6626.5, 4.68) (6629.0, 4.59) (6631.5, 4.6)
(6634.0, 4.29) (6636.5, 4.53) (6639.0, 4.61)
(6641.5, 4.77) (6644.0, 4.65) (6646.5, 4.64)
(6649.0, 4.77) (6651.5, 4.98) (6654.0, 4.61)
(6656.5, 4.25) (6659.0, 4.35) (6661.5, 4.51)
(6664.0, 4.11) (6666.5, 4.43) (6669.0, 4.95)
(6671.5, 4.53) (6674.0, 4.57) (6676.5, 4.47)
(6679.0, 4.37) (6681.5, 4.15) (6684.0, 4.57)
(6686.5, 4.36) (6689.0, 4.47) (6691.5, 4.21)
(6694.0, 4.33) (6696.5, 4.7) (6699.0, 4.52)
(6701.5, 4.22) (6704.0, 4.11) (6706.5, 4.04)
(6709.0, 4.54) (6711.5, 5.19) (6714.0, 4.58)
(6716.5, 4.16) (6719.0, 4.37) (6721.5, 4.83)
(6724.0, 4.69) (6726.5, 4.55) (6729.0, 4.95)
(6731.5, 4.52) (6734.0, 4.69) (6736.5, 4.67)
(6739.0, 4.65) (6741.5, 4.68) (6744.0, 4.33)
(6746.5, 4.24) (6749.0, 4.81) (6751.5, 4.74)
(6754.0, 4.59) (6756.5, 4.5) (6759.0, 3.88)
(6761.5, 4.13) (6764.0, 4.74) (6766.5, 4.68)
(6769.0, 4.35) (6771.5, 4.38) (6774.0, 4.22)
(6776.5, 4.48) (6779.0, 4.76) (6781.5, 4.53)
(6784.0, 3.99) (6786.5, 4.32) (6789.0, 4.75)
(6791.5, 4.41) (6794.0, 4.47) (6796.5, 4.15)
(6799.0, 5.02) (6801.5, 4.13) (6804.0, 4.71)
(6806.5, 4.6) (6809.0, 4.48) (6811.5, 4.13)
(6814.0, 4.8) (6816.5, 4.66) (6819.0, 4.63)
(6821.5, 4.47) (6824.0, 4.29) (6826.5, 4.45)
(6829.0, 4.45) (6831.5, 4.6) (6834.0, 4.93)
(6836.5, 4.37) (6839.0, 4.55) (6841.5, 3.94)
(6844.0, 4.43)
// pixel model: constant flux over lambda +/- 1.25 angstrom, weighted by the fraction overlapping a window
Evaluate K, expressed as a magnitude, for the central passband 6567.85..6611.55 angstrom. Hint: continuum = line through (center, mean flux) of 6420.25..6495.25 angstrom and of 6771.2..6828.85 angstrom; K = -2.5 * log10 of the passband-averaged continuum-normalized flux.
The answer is 0.025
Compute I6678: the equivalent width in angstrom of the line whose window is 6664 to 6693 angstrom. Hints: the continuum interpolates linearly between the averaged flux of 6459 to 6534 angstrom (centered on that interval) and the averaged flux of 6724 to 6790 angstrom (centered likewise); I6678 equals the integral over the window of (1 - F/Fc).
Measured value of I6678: 1.17 angstrom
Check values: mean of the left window 4.92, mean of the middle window 4.45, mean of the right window 4.51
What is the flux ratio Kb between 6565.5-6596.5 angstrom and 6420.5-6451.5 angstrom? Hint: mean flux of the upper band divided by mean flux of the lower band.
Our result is 0.91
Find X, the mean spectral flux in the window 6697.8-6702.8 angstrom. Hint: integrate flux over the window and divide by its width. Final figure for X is 4.37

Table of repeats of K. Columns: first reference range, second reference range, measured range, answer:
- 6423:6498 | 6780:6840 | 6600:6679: 0.031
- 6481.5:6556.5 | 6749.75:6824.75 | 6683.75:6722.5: 0.038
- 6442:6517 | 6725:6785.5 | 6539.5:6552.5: -0.018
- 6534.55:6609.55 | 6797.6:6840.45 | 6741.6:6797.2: 0.038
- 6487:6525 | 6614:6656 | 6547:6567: -0.041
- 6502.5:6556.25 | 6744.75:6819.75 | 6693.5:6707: 0.066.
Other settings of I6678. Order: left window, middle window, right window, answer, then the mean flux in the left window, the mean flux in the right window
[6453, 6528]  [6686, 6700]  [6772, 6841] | 0.6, 4.94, 4.49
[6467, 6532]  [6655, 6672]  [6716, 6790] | 0.7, 4.89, 4.51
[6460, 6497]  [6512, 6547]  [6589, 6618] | -0.4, 4.93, 4.73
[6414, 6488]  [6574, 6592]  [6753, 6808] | 1.1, 5.05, 4.44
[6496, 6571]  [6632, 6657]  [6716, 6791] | 0.5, 4.94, 4.51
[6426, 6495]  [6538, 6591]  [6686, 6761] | -0.2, 5.01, 4.5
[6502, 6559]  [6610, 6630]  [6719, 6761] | 0.3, 4.89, 4.57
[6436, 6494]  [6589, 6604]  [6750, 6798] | 0.0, 5.03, 4.43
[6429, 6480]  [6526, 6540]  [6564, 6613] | 0.0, 5.07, 4.74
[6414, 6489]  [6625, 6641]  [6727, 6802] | 0.6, 5.05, 4.5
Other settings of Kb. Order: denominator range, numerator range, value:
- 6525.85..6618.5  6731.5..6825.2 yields 0.93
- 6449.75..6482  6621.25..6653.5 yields 0.93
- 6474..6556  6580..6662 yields 0.95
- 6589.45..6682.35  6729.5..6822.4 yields 0.98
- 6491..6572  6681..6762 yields 0.91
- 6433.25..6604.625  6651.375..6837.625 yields 0.91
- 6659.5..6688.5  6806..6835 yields 1.02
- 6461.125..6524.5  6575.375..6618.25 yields 0.95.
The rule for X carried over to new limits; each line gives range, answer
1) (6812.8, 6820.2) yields 4.7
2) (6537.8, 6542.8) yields 4.84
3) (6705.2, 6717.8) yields 4.5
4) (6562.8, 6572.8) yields 5.11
